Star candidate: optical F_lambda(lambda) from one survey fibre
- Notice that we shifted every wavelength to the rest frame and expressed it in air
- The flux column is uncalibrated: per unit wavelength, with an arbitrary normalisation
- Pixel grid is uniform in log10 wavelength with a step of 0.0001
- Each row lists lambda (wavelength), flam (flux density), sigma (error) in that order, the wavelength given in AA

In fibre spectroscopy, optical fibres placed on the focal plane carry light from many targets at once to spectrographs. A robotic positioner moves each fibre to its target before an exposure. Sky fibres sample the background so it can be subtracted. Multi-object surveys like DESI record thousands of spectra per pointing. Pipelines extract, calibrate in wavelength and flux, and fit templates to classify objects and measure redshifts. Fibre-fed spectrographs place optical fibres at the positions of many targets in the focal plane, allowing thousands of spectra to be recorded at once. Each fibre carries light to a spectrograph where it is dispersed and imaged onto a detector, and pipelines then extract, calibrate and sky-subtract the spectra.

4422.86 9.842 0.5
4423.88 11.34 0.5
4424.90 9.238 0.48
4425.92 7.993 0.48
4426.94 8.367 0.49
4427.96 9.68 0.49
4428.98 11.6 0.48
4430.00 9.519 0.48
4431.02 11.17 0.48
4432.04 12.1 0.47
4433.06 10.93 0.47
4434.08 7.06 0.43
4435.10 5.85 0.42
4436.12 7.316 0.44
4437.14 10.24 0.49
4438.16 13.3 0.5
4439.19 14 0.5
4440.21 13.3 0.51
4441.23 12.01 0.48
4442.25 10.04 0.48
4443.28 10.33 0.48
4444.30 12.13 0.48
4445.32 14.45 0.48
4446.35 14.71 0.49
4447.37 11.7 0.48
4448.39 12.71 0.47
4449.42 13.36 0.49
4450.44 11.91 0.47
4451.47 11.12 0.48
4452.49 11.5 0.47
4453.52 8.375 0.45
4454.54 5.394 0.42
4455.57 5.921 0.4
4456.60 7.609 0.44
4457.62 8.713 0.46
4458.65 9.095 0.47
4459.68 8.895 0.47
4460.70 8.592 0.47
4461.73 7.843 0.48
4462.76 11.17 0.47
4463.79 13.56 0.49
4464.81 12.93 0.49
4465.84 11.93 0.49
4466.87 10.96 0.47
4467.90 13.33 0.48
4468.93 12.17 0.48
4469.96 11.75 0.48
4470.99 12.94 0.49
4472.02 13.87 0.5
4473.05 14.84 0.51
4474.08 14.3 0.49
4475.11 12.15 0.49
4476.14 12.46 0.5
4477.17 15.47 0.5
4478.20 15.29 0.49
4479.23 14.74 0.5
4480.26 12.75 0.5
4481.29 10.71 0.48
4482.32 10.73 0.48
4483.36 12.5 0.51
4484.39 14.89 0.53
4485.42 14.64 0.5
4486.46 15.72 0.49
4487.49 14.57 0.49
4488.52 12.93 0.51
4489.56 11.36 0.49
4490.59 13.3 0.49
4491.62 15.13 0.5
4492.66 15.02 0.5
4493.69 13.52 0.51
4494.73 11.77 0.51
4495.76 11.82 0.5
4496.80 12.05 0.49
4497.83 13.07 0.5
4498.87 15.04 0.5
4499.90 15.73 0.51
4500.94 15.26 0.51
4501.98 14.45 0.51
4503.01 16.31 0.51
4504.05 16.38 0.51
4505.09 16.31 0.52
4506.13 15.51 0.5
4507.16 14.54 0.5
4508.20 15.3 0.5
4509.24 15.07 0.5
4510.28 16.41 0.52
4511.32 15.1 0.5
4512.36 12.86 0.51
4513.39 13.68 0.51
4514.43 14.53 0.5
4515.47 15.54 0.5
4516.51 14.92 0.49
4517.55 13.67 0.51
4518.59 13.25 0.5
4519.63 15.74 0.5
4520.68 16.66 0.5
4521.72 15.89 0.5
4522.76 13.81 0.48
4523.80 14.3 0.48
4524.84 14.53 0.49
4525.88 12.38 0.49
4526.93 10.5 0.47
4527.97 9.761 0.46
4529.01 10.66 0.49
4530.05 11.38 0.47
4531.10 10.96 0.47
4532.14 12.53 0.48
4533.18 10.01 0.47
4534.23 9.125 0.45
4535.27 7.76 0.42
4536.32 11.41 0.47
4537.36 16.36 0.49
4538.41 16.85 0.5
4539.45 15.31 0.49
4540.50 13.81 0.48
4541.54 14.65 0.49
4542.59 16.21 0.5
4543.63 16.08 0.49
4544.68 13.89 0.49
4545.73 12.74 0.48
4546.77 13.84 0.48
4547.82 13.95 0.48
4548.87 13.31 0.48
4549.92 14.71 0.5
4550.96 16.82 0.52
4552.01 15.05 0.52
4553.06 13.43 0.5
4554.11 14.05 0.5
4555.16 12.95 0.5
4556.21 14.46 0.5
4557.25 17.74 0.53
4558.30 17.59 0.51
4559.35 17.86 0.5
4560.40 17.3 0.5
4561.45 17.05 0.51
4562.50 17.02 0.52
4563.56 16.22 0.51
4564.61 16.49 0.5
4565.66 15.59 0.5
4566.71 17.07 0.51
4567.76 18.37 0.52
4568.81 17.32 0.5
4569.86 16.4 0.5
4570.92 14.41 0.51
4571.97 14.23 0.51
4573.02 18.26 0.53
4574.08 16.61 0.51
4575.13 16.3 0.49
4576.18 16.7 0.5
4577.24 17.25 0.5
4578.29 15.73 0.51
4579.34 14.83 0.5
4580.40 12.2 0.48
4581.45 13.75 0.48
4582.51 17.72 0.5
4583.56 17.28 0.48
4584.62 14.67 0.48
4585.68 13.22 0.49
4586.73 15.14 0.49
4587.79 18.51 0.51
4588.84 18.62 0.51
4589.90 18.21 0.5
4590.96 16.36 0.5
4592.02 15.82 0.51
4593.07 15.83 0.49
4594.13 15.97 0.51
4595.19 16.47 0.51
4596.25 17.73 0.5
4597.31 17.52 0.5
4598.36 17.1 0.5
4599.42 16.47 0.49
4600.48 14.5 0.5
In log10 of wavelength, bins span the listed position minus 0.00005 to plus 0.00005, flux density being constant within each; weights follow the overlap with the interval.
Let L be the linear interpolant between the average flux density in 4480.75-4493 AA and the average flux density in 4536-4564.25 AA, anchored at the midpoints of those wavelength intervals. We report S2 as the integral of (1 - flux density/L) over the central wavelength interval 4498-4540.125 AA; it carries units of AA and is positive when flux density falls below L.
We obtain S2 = 1.3 AA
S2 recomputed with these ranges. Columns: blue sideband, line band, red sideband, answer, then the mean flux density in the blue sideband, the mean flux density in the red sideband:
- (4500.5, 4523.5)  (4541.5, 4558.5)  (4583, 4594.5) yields 1.0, 15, 16.3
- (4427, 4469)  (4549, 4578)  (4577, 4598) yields -1.8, 10.7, 16.1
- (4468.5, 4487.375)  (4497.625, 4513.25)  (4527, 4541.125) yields -3.0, 13.5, 12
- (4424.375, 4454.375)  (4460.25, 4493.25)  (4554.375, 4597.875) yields -1.7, 10.8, 16.3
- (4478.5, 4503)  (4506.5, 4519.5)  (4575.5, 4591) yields -0.4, 13.6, 16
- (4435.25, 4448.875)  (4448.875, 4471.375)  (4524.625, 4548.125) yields 3.1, 11.9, 12.8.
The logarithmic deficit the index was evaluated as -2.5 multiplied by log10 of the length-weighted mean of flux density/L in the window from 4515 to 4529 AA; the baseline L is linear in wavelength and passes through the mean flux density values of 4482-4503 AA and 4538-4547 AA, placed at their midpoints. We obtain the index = 0.05 mag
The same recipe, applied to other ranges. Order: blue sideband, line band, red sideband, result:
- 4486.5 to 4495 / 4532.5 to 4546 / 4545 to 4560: 0.10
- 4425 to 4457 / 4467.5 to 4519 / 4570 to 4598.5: -0.12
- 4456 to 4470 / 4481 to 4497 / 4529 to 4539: -0.20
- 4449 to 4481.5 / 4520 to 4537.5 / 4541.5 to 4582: 0.16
